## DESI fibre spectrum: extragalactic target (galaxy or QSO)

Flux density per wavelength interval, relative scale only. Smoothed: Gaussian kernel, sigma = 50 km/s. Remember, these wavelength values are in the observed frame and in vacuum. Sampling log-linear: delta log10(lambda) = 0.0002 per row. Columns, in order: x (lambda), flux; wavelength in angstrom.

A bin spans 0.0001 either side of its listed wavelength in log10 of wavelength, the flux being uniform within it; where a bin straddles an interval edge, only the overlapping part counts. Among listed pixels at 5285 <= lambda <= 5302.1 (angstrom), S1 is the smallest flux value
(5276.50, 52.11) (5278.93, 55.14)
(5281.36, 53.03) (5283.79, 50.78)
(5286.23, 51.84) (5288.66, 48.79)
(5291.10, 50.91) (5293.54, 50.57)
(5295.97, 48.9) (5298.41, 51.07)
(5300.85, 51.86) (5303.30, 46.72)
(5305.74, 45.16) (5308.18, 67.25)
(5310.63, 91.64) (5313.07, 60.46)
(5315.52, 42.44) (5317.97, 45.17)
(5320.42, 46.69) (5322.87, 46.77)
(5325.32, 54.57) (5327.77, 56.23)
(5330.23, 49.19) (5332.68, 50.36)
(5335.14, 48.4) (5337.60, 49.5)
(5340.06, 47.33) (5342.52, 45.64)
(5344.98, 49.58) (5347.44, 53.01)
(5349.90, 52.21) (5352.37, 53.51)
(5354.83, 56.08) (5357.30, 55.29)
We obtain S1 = 48.79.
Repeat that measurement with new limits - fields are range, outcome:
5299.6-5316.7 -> 42.44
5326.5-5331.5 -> 49.19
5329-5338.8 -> 48.4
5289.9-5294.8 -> 50.57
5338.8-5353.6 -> 45.64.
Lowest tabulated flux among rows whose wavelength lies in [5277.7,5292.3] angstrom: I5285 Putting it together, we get 48.79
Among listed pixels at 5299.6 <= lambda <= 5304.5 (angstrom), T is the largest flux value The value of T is 51.86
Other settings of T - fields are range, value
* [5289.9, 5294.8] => 50.91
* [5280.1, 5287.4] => 53.03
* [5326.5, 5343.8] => 56.23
